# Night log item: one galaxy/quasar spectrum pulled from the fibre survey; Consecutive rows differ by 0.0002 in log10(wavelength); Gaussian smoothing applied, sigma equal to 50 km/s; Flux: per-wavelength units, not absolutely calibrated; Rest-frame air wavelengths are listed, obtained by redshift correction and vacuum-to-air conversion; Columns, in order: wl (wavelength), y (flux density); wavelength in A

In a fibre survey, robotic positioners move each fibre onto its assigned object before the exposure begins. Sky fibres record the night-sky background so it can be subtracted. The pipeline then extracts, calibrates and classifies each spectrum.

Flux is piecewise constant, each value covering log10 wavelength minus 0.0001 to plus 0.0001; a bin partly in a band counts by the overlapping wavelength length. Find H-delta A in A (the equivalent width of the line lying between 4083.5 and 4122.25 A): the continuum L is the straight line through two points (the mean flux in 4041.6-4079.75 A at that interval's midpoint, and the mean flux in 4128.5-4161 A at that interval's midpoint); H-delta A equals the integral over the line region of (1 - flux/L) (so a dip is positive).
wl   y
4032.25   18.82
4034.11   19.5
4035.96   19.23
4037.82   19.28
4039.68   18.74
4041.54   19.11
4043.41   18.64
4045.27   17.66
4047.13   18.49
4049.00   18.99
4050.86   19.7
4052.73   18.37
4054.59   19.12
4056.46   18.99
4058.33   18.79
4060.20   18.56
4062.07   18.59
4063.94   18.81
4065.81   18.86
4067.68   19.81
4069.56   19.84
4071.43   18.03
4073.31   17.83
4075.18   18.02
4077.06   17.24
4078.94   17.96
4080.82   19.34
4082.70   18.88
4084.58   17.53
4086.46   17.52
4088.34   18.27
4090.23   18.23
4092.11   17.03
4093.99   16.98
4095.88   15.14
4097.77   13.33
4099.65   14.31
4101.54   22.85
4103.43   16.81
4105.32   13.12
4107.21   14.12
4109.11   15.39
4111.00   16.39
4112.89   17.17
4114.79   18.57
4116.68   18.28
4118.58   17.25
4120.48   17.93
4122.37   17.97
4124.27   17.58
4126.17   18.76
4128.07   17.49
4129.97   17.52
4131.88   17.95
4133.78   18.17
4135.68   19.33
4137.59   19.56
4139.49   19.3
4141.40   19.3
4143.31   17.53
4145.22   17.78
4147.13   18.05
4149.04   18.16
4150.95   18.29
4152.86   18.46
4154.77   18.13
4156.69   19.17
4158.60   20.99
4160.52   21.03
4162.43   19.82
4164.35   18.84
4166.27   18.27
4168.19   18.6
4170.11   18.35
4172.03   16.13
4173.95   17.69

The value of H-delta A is 3.8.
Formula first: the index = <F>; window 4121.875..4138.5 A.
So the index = 18.3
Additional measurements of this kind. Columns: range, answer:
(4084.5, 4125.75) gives 16.9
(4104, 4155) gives 17.7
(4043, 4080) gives 18.6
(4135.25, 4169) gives 18.9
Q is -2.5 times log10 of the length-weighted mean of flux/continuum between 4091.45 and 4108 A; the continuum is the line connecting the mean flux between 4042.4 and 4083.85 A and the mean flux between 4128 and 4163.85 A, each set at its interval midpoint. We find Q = 0.17 mag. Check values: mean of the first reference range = 18.7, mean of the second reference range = 18.8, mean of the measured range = 16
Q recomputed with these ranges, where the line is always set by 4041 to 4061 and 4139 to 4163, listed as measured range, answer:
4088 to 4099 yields 0.15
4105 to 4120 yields 0.15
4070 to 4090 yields 0.04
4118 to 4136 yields 0.05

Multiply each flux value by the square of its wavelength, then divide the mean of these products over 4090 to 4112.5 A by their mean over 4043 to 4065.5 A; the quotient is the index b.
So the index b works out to 0.9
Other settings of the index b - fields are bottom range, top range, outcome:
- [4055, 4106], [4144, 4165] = 1.10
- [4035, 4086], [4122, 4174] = 1.04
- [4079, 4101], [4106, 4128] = 1.02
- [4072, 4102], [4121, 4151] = 1.07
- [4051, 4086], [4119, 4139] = 1.01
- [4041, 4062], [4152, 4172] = 1.07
